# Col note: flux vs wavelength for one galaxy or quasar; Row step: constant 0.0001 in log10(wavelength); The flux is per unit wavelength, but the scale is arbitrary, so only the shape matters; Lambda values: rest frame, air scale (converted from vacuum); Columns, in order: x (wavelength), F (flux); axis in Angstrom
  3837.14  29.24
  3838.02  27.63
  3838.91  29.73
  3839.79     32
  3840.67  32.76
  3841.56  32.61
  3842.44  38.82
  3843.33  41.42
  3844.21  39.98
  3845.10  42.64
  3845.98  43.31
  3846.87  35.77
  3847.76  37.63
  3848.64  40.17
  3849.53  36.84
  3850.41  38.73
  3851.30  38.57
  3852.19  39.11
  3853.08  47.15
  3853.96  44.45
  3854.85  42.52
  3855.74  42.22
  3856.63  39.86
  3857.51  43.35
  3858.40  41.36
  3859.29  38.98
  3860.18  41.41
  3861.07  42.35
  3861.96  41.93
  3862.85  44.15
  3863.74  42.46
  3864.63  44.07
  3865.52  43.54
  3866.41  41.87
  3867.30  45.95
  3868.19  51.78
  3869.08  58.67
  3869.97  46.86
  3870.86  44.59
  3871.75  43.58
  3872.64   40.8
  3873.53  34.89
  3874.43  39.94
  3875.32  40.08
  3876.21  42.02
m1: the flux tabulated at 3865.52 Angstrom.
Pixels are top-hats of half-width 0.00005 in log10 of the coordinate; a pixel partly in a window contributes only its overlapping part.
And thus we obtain 43.54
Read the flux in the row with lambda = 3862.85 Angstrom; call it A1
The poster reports 44.15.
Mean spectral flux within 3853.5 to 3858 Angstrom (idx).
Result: 42.6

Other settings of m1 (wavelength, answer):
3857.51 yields 43.35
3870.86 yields 44.59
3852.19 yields 39.11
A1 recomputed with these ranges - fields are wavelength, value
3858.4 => 41.36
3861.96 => 41.93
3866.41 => 41.87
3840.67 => 32.76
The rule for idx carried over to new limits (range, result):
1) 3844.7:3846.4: 43.1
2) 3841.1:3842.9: 35.6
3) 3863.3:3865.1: 43.3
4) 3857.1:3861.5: 41.4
